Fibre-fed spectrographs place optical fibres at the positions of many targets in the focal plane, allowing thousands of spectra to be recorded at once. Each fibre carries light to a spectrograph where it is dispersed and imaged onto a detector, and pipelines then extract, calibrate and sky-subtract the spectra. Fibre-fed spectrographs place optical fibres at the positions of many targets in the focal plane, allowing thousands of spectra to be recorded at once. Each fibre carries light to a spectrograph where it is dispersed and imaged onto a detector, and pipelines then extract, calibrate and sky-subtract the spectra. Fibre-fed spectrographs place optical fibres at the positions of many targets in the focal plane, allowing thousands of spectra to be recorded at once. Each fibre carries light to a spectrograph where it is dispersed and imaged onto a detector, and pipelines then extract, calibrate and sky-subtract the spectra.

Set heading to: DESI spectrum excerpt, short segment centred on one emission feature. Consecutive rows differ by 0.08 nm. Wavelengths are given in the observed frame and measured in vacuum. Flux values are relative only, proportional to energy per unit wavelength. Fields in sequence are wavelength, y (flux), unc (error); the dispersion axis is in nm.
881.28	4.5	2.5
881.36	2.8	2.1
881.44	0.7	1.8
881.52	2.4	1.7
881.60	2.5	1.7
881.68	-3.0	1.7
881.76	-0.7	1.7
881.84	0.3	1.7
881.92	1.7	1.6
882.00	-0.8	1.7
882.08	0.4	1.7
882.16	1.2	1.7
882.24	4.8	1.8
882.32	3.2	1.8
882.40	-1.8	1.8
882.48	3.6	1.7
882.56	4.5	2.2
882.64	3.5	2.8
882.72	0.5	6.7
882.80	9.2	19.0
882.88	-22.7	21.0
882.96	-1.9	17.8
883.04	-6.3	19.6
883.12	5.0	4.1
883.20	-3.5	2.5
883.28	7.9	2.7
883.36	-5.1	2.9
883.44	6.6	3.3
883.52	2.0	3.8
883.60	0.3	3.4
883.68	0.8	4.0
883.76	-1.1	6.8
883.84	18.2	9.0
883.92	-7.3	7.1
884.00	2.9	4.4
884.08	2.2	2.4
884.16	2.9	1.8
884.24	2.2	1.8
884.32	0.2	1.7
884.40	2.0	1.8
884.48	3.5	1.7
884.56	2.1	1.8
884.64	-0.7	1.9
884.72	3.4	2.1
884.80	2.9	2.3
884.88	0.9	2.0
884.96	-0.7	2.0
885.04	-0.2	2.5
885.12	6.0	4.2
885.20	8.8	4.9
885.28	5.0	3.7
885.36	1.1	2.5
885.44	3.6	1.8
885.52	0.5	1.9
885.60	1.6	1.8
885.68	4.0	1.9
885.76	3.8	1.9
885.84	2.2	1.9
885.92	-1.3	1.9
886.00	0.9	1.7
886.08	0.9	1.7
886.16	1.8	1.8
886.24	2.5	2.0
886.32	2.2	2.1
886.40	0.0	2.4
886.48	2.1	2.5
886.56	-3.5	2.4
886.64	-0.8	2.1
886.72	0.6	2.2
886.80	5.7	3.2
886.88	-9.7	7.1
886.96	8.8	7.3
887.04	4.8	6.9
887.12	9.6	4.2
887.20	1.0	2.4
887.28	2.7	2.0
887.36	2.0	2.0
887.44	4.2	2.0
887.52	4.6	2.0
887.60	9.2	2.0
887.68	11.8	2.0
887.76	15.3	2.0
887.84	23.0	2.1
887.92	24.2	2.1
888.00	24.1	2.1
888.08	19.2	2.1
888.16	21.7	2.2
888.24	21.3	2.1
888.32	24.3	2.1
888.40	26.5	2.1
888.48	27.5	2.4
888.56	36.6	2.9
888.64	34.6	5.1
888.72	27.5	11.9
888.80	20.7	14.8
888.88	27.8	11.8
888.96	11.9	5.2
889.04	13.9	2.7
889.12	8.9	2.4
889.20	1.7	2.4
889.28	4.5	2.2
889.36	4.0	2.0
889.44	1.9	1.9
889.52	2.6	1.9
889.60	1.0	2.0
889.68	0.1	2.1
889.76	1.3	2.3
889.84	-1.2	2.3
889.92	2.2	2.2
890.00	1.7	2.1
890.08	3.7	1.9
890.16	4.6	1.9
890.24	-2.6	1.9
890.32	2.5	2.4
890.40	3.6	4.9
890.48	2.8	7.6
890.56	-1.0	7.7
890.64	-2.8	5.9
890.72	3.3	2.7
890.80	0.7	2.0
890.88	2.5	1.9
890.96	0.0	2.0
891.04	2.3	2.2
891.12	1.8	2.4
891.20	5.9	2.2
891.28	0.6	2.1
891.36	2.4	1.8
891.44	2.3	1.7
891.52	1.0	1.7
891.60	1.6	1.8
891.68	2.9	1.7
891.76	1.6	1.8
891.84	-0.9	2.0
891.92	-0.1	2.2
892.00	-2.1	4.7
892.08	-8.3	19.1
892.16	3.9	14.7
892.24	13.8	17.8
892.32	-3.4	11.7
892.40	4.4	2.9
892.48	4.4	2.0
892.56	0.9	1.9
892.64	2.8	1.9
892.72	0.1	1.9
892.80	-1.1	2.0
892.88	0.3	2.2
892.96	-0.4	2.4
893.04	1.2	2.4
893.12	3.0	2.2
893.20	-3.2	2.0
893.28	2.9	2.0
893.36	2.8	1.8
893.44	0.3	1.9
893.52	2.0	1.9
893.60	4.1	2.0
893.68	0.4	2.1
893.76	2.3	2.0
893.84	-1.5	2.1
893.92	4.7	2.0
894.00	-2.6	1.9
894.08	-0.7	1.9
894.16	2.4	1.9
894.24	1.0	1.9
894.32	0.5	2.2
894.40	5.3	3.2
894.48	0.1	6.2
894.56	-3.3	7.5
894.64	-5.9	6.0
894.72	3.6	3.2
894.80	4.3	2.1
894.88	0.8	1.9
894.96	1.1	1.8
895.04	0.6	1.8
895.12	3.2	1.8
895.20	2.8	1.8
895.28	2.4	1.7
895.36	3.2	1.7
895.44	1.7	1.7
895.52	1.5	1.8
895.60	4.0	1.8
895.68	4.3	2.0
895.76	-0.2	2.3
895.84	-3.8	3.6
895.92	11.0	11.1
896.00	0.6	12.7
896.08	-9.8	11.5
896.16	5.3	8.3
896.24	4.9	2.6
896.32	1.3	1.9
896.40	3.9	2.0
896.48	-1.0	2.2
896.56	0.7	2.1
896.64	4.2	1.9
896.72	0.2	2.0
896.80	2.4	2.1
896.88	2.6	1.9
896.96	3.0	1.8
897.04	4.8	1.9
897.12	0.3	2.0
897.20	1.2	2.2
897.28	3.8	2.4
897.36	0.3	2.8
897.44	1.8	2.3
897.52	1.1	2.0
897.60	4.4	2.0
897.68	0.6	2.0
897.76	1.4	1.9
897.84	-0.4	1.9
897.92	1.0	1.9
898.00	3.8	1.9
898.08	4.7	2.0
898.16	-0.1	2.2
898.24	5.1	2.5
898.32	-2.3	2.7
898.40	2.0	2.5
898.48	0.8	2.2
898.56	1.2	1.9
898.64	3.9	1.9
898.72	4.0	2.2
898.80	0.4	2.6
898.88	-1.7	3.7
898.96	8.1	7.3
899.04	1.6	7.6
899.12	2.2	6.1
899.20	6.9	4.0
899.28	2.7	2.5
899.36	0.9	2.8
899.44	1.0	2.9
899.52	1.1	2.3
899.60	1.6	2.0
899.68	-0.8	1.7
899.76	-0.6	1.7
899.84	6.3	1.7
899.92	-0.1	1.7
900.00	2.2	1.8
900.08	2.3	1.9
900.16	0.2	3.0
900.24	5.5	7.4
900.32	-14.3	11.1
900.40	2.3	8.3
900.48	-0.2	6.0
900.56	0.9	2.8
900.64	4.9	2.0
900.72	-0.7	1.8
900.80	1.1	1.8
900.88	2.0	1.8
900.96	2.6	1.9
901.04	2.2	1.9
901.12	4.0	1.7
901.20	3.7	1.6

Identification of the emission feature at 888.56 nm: [O II]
